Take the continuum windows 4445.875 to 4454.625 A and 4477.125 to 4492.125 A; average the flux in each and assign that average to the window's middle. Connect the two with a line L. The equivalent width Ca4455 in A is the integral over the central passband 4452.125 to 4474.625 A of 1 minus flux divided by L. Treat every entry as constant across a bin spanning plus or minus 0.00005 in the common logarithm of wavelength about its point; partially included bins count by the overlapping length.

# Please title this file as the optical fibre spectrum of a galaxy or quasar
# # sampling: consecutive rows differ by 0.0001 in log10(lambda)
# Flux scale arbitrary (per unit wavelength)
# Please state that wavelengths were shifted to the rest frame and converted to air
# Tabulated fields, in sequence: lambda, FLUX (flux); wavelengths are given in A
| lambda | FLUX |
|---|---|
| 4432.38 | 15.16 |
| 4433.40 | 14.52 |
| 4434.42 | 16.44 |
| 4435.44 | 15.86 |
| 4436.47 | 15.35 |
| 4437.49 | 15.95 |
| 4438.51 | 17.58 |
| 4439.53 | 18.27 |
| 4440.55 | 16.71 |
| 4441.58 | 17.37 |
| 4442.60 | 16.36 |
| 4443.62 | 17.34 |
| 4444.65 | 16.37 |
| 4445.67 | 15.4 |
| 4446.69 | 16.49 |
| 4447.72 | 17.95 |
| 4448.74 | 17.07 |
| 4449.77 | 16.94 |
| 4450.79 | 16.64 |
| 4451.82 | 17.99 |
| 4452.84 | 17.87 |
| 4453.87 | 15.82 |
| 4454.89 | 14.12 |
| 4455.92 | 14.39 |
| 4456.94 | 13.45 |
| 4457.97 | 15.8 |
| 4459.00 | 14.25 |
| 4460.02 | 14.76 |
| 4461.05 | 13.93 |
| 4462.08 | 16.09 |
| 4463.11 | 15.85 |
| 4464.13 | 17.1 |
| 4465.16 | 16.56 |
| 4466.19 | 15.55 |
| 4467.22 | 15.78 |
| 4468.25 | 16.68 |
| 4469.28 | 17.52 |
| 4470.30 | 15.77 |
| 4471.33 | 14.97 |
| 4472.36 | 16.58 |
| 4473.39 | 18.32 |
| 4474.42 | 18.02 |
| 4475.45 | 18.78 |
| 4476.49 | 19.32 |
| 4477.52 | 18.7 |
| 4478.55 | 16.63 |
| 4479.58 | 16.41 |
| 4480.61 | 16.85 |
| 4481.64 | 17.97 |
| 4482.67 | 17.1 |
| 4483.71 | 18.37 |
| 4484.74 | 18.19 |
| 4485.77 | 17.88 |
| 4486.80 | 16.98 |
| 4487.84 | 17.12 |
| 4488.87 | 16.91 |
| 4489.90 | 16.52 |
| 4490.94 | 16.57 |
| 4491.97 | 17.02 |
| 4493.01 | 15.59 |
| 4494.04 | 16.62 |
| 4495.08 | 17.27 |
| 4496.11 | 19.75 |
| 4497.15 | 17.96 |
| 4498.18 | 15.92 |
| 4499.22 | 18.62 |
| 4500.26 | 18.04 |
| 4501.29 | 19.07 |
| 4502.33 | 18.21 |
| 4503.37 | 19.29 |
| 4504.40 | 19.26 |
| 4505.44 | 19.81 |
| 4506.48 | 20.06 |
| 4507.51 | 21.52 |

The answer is 1.6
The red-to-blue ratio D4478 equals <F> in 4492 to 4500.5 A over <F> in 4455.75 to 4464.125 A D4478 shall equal 1.16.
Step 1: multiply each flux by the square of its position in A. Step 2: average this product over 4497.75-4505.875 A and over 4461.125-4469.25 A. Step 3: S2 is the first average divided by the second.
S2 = 1.2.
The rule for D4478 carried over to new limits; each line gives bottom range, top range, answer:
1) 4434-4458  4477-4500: 1.06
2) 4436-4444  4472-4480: 1.06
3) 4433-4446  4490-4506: 1.09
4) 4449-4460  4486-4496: 1.07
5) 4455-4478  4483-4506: 1.09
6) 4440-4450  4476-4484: 1.05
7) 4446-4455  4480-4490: 1.03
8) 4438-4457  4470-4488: 1.05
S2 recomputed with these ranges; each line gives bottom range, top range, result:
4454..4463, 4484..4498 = 1.19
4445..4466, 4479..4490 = 1.10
